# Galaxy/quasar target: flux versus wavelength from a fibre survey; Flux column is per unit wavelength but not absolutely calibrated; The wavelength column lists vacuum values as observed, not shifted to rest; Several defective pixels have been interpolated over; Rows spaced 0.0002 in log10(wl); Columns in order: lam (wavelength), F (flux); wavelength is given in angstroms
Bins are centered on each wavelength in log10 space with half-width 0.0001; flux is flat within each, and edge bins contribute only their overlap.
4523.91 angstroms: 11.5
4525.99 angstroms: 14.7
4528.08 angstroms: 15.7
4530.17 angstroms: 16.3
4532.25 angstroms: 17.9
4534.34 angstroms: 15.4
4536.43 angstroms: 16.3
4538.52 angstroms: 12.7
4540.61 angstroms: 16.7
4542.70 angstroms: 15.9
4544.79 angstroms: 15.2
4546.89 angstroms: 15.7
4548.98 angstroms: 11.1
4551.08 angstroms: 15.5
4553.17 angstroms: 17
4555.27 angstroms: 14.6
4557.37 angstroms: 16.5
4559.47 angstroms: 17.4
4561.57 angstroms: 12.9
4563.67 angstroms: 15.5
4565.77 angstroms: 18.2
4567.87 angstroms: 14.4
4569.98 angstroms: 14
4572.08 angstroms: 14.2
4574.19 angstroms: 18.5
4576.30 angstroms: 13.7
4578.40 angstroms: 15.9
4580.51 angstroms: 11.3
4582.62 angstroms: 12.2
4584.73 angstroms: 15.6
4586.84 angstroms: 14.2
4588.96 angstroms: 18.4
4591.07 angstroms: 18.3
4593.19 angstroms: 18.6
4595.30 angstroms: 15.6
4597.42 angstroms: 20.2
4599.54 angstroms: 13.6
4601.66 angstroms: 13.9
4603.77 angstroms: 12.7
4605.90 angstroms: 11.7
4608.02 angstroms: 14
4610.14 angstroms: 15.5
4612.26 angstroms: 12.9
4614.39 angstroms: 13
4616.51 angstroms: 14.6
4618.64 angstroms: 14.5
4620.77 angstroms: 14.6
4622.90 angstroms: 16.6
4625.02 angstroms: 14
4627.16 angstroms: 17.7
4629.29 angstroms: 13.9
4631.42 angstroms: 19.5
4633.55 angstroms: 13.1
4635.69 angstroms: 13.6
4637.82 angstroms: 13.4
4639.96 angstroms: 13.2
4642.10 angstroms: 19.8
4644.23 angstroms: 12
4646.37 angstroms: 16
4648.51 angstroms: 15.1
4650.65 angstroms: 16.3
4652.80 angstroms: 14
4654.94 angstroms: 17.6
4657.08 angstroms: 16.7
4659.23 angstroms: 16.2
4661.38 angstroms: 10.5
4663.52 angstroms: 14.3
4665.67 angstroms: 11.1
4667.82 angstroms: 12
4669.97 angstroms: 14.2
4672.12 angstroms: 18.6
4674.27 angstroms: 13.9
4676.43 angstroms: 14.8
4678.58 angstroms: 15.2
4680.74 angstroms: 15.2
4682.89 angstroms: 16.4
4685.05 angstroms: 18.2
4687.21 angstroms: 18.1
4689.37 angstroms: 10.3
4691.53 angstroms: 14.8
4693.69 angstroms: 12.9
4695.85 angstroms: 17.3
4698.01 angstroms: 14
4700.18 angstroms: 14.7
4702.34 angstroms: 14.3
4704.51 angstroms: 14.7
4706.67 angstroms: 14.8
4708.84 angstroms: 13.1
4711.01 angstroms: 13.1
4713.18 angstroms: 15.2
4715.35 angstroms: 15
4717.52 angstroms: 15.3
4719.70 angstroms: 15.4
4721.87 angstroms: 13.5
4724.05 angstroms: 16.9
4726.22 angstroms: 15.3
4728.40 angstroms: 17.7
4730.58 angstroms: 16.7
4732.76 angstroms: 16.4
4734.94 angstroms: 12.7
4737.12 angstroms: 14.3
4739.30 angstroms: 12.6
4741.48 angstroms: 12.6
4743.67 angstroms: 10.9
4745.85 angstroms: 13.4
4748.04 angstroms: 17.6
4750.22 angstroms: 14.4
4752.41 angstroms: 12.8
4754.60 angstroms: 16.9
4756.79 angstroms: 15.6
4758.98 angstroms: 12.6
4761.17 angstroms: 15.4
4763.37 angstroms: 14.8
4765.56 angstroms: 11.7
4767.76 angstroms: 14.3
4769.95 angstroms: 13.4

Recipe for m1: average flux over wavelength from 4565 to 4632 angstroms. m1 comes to 15.1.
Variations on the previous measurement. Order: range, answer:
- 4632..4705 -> 14.8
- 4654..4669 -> 14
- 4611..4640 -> 14.7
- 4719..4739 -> 15.3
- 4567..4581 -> 14.7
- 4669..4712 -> 14.9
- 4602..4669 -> 14.5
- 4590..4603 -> 16.6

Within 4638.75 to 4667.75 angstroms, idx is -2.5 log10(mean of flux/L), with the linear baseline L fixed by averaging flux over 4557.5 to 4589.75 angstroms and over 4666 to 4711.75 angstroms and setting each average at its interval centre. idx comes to 0.010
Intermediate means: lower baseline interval 15.1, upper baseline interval 14.7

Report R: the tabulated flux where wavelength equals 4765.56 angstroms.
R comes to 11.7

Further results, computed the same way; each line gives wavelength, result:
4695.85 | 17.3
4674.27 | 13.9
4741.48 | 12.6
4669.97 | 14.2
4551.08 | 15.5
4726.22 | 15.3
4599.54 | 13.6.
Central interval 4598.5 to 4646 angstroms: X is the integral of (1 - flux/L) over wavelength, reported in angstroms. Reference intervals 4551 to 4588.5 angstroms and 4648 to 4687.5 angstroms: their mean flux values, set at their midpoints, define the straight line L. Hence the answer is 2.1 angstroms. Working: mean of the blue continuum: 15.1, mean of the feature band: 14.5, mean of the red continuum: 15.1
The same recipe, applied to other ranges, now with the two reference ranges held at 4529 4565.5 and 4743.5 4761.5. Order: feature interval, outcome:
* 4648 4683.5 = 0.3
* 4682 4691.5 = -0.5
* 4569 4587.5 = 1.2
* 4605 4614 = 1.0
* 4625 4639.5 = 0.1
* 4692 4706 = 0.1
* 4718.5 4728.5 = -0.6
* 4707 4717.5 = 0.3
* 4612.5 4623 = 0.6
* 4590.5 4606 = -0.5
